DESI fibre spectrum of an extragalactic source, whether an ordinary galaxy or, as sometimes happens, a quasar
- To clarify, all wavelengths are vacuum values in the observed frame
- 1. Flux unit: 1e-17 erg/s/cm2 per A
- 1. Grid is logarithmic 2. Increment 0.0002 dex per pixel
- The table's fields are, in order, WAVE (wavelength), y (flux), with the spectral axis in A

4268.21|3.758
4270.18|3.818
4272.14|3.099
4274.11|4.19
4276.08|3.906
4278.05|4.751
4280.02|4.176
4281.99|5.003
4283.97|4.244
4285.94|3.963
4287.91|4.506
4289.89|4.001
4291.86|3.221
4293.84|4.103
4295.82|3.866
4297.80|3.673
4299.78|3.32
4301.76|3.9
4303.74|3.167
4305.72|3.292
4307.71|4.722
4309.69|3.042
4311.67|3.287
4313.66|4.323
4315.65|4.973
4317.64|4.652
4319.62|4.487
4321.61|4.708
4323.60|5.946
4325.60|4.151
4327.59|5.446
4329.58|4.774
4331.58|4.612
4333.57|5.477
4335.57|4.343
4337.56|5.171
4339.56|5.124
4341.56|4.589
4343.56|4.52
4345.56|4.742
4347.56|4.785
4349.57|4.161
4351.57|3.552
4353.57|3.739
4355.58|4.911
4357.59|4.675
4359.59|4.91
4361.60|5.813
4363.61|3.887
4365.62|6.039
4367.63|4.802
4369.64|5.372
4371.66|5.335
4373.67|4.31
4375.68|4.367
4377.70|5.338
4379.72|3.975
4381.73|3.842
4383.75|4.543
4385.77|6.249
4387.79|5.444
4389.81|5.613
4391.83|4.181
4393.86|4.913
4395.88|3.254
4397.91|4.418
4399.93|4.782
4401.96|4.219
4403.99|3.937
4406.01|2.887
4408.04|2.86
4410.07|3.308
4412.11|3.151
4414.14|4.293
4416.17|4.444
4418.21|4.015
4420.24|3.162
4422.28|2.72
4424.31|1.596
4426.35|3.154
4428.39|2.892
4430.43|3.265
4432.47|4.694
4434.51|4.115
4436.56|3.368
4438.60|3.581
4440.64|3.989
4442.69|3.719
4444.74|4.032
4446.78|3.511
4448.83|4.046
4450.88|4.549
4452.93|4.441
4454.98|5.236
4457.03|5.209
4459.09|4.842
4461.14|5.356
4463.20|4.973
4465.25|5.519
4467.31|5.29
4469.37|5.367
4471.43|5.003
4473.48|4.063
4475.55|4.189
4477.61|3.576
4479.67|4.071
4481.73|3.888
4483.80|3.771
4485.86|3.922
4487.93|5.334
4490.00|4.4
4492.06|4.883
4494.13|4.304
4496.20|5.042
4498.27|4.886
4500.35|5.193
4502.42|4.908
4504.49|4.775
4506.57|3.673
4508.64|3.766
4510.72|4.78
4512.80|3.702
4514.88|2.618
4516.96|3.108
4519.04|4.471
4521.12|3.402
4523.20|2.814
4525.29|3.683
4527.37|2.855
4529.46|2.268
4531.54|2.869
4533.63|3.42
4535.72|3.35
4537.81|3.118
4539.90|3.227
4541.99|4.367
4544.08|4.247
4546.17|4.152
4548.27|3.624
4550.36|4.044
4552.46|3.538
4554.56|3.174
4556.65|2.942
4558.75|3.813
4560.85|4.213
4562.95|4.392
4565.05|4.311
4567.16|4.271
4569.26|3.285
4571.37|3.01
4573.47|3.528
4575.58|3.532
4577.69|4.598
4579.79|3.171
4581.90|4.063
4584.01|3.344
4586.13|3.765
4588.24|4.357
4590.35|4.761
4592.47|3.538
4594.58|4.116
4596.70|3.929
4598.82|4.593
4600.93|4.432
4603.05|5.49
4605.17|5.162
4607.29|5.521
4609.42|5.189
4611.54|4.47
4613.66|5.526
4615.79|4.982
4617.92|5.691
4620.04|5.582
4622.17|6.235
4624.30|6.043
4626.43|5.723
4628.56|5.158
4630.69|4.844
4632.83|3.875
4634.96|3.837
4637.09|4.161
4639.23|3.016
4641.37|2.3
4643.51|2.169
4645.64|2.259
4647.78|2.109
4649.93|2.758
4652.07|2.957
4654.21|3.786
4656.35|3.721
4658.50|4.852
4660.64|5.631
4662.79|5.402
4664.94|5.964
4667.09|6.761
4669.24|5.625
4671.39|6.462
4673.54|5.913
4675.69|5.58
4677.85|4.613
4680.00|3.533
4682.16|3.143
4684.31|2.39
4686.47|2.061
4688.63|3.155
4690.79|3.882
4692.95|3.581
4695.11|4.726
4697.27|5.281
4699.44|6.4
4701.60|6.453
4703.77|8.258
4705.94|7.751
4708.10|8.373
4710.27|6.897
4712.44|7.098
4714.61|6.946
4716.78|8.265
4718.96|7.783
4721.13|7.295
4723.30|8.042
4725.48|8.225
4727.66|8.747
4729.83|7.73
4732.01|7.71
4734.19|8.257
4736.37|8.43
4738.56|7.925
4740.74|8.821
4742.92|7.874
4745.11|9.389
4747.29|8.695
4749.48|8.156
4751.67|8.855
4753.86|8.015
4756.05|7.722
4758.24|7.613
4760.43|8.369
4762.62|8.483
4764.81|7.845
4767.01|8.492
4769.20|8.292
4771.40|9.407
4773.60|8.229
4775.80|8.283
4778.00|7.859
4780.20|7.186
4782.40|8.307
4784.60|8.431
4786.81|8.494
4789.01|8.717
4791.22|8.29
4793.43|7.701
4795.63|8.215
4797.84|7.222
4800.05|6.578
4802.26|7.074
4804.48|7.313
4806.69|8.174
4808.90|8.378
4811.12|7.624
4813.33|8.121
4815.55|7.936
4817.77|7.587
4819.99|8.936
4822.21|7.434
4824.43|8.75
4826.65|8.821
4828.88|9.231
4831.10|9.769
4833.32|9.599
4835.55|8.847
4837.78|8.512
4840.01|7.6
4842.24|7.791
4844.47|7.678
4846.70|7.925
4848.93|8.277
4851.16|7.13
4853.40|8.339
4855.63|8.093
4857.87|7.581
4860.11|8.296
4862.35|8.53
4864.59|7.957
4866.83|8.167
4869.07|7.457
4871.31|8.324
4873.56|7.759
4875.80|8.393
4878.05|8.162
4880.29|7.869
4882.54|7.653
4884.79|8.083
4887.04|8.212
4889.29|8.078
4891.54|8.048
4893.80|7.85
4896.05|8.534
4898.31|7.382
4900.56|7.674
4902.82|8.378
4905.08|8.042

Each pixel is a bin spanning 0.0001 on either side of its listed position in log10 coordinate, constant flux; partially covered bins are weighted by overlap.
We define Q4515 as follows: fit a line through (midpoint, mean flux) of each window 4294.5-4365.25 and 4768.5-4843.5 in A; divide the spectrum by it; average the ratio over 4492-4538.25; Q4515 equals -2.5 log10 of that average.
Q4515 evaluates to 0.472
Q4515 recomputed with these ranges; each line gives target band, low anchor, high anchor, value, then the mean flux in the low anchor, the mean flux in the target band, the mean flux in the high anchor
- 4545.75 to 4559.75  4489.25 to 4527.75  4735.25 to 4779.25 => 0.32 mag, 4.08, 3.59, 8.33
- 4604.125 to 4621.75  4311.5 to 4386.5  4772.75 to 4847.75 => 0.25 mag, 4.75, 5.3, 8.14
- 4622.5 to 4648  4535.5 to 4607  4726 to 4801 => 0.33 mag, 3.95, 3.92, 8.19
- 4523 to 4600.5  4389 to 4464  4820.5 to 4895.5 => 0.39 mag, 3.96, 3.7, 8.2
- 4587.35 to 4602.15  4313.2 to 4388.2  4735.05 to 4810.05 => 0.50 mag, 4.79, 4.26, 8.14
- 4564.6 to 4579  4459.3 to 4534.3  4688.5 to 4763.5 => 0.36 mag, 4.18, 3.76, 7.46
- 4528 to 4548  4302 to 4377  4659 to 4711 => 0.41 mag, 4.6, 3.44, 5.31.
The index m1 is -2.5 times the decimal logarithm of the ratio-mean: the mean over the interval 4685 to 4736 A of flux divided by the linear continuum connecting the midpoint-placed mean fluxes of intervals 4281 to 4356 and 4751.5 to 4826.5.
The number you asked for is 0.13 mag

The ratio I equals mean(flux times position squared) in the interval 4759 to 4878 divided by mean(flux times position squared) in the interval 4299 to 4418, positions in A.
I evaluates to 2.2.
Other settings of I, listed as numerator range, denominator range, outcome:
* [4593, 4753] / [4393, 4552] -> 1.55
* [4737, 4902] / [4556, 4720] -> 1.86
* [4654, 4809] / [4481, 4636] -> 1.81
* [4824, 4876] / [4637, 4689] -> 2.22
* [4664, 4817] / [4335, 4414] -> 1.88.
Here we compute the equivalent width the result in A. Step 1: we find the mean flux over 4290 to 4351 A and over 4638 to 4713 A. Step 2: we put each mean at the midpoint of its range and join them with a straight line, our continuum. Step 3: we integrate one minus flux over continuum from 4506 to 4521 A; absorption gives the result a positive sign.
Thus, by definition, 2.7 A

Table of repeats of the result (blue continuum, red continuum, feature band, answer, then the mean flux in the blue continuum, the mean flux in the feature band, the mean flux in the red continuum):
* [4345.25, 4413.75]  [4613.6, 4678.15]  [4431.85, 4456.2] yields 2.2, 4.47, 4.11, 4.62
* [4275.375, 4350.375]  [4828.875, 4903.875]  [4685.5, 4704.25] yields 5.9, 4.35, 4.78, 8.14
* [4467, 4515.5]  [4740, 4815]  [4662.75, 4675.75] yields 1.3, 4.39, 6.03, 8.12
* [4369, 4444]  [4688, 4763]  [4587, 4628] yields 7.7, 4.03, 5.02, 7.43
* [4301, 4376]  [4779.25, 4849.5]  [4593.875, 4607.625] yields 3.8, 4.59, 4.73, 8.14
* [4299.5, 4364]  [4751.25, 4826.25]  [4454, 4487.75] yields 5.5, 4.48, 4.66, 8.06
